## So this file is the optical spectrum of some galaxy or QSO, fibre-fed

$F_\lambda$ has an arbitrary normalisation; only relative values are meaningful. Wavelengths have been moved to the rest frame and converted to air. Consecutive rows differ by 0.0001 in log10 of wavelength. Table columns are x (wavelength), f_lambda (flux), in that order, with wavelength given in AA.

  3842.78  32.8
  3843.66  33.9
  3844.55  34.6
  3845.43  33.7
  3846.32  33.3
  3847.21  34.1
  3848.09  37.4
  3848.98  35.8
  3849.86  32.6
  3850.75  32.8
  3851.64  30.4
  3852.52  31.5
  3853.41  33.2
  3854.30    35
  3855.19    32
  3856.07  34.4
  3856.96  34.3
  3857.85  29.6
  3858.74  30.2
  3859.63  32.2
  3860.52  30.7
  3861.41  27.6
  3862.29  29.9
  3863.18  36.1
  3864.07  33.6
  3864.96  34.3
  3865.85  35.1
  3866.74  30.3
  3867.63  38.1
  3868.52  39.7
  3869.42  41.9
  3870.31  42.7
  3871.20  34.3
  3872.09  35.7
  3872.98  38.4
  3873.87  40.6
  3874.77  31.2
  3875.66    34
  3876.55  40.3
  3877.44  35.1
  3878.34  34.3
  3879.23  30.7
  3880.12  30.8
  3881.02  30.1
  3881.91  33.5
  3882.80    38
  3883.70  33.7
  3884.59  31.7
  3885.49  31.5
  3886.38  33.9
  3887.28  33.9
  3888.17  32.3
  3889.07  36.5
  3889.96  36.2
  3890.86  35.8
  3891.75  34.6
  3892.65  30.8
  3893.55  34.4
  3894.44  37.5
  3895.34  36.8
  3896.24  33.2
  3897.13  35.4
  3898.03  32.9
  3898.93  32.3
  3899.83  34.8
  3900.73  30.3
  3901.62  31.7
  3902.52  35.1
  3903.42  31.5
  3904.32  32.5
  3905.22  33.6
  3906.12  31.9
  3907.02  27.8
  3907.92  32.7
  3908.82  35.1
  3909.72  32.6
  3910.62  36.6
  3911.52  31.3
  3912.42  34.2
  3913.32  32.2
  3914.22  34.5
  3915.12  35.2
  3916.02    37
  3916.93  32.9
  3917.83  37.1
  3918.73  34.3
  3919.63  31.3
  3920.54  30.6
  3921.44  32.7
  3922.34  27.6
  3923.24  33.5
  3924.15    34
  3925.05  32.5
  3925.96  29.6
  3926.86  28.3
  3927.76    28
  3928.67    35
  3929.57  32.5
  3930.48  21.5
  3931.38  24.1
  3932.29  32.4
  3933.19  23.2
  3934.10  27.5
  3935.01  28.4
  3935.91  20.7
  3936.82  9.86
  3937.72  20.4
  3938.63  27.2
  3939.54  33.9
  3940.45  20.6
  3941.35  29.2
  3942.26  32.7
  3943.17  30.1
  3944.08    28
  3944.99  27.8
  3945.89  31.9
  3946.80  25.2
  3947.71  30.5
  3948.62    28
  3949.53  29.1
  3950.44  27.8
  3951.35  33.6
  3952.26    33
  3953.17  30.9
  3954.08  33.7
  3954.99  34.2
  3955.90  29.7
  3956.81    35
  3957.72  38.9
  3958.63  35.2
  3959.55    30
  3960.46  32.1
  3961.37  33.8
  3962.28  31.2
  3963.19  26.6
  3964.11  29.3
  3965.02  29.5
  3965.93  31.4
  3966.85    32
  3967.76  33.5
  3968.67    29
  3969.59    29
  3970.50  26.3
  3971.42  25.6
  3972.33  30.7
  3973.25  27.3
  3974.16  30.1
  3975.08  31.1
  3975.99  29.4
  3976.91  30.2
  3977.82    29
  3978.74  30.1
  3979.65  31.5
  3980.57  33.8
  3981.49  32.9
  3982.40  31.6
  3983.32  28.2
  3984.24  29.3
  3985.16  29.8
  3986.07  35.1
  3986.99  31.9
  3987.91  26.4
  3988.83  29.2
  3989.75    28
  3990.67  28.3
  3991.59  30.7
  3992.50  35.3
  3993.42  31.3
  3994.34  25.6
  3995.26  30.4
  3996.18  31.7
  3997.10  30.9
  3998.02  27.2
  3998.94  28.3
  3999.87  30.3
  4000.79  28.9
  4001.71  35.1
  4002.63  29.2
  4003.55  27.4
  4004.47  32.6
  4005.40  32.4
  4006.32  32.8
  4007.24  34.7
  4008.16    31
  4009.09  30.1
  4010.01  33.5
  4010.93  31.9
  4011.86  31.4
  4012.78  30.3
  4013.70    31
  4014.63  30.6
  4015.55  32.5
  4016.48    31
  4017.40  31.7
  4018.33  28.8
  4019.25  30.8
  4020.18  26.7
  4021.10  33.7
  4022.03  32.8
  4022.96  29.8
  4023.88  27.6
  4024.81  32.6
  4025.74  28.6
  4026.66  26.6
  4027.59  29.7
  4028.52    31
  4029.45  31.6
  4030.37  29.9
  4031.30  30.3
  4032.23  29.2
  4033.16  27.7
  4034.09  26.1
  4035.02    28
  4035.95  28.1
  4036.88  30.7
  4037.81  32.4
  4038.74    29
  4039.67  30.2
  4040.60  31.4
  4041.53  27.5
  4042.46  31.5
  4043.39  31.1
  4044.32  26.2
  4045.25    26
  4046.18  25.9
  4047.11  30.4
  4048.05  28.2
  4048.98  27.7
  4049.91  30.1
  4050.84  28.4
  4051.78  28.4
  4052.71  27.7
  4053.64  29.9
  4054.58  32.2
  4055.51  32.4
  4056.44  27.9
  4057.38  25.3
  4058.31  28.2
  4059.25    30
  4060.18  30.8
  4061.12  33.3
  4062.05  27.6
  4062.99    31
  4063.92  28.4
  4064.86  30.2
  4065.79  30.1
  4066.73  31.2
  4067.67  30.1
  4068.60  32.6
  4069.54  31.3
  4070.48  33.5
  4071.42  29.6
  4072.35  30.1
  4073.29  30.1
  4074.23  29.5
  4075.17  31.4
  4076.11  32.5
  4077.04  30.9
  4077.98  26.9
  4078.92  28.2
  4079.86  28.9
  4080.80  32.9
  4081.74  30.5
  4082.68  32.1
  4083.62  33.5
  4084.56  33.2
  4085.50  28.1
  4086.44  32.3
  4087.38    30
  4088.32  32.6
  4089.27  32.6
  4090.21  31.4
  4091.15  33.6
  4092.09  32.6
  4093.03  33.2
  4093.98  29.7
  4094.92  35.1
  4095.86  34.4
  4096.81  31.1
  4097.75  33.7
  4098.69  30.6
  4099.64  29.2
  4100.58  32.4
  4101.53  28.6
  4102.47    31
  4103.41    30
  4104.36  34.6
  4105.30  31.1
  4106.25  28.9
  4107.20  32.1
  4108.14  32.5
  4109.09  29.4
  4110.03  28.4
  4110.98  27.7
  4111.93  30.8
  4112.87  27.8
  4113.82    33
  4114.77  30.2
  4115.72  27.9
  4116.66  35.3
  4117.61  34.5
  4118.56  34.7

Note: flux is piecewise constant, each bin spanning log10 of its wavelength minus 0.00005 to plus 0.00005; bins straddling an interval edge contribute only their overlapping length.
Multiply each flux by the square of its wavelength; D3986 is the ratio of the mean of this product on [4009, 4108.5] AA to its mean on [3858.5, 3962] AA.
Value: 1.0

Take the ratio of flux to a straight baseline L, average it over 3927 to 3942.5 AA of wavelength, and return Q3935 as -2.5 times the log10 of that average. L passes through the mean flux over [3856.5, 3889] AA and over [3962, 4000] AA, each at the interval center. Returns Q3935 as 0.21 mag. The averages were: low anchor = 34.2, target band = 26.3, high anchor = 30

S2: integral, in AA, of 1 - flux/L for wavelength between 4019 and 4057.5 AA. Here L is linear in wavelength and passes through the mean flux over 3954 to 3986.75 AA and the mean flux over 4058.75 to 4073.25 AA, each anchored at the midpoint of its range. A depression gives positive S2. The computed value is 1.7 AA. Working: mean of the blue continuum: 31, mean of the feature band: 29.3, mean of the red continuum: 30.6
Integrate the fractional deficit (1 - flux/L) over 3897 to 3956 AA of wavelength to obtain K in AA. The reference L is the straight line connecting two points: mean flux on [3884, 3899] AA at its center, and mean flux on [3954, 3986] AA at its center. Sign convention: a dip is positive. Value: 4.0 AA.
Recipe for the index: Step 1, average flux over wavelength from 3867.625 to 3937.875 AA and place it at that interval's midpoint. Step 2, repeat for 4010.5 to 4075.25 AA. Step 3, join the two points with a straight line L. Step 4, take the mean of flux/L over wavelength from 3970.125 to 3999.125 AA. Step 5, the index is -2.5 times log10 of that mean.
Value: 0.04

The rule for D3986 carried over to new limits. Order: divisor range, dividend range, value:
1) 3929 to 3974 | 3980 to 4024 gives 1.08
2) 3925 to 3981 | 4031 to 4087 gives 1.07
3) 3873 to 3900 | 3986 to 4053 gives 0.94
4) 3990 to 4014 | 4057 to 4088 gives 1.02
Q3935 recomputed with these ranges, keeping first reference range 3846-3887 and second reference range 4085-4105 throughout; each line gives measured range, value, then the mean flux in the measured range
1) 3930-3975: 0.145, 29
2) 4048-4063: 0.099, 29.3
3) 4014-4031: 0.074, 30.3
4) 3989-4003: 0.093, 30.1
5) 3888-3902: -0.012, 34.1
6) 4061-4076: 0.049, 30.6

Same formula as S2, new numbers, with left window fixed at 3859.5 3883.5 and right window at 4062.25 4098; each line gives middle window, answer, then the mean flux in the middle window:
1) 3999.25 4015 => 0.56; 31.3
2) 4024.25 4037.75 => 1.14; 29.4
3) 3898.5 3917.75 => 0.55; 33.2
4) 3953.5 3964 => 0.22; 32.6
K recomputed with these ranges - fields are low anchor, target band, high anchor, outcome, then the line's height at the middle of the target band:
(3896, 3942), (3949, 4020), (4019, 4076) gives -1.53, 30.2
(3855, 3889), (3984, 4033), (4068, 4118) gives 2.77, 32.3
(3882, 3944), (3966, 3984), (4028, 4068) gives 0.26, 30.5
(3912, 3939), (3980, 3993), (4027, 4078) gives -0.49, 29.6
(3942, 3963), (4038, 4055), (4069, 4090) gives 1.10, 31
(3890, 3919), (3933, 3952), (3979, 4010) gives 3.15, 32.5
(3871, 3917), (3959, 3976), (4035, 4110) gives 1.34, 32.5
